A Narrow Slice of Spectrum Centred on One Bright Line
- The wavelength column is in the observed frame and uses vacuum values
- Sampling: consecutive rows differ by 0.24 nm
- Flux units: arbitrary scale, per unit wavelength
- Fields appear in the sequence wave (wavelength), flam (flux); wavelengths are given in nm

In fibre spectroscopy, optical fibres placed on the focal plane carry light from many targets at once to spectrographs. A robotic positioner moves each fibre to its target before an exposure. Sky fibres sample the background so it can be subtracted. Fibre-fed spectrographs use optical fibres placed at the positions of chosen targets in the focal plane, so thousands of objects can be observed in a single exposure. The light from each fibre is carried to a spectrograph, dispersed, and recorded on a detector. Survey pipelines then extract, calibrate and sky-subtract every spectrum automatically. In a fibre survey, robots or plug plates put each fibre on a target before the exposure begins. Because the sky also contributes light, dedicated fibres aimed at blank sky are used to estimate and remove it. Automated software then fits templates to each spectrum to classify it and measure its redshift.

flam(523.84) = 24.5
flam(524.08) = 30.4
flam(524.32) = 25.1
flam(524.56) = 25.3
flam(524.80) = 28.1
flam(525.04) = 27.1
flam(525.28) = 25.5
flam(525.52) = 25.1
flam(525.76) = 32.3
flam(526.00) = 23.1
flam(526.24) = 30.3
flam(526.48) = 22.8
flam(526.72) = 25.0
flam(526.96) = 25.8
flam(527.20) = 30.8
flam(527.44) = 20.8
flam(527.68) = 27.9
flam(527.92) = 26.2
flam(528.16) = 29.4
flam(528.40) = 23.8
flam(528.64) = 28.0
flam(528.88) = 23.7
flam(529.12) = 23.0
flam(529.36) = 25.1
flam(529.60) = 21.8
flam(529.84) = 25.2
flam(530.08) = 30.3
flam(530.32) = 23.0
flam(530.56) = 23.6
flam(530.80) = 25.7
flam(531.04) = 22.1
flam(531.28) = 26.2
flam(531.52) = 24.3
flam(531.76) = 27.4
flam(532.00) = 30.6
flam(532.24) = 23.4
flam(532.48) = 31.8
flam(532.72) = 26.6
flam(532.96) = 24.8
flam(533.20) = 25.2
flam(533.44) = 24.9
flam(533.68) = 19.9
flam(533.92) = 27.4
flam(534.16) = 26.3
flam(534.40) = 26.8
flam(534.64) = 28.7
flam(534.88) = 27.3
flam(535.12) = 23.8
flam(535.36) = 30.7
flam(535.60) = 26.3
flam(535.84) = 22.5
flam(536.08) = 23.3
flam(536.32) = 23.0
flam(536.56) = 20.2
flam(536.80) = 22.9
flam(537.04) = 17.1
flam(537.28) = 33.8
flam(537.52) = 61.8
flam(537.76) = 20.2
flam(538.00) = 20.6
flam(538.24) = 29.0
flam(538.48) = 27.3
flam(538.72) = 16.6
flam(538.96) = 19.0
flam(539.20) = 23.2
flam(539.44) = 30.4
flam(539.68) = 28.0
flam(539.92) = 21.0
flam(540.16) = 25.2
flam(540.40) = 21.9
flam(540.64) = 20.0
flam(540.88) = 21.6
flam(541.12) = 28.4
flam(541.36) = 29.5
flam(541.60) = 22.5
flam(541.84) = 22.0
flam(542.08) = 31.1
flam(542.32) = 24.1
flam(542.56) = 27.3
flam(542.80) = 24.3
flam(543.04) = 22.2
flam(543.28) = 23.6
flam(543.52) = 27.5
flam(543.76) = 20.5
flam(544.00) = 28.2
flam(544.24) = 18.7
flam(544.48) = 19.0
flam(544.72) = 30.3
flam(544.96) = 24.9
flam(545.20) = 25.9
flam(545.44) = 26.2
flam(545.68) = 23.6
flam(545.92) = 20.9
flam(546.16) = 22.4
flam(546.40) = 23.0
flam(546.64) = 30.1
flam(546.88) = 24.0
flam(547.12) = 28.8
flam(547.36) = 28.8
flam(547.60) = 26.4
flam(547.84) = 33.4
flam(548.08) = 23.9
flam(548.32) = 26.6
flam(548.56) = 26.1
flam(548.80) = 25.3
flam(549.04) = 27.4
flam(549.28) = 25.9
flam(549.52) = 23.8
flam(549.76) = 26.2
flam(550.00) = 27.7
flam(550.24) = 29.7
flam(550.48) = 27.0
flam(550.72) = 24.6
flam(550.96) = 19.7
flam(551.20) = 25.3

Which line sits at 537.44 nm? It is Hbeta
